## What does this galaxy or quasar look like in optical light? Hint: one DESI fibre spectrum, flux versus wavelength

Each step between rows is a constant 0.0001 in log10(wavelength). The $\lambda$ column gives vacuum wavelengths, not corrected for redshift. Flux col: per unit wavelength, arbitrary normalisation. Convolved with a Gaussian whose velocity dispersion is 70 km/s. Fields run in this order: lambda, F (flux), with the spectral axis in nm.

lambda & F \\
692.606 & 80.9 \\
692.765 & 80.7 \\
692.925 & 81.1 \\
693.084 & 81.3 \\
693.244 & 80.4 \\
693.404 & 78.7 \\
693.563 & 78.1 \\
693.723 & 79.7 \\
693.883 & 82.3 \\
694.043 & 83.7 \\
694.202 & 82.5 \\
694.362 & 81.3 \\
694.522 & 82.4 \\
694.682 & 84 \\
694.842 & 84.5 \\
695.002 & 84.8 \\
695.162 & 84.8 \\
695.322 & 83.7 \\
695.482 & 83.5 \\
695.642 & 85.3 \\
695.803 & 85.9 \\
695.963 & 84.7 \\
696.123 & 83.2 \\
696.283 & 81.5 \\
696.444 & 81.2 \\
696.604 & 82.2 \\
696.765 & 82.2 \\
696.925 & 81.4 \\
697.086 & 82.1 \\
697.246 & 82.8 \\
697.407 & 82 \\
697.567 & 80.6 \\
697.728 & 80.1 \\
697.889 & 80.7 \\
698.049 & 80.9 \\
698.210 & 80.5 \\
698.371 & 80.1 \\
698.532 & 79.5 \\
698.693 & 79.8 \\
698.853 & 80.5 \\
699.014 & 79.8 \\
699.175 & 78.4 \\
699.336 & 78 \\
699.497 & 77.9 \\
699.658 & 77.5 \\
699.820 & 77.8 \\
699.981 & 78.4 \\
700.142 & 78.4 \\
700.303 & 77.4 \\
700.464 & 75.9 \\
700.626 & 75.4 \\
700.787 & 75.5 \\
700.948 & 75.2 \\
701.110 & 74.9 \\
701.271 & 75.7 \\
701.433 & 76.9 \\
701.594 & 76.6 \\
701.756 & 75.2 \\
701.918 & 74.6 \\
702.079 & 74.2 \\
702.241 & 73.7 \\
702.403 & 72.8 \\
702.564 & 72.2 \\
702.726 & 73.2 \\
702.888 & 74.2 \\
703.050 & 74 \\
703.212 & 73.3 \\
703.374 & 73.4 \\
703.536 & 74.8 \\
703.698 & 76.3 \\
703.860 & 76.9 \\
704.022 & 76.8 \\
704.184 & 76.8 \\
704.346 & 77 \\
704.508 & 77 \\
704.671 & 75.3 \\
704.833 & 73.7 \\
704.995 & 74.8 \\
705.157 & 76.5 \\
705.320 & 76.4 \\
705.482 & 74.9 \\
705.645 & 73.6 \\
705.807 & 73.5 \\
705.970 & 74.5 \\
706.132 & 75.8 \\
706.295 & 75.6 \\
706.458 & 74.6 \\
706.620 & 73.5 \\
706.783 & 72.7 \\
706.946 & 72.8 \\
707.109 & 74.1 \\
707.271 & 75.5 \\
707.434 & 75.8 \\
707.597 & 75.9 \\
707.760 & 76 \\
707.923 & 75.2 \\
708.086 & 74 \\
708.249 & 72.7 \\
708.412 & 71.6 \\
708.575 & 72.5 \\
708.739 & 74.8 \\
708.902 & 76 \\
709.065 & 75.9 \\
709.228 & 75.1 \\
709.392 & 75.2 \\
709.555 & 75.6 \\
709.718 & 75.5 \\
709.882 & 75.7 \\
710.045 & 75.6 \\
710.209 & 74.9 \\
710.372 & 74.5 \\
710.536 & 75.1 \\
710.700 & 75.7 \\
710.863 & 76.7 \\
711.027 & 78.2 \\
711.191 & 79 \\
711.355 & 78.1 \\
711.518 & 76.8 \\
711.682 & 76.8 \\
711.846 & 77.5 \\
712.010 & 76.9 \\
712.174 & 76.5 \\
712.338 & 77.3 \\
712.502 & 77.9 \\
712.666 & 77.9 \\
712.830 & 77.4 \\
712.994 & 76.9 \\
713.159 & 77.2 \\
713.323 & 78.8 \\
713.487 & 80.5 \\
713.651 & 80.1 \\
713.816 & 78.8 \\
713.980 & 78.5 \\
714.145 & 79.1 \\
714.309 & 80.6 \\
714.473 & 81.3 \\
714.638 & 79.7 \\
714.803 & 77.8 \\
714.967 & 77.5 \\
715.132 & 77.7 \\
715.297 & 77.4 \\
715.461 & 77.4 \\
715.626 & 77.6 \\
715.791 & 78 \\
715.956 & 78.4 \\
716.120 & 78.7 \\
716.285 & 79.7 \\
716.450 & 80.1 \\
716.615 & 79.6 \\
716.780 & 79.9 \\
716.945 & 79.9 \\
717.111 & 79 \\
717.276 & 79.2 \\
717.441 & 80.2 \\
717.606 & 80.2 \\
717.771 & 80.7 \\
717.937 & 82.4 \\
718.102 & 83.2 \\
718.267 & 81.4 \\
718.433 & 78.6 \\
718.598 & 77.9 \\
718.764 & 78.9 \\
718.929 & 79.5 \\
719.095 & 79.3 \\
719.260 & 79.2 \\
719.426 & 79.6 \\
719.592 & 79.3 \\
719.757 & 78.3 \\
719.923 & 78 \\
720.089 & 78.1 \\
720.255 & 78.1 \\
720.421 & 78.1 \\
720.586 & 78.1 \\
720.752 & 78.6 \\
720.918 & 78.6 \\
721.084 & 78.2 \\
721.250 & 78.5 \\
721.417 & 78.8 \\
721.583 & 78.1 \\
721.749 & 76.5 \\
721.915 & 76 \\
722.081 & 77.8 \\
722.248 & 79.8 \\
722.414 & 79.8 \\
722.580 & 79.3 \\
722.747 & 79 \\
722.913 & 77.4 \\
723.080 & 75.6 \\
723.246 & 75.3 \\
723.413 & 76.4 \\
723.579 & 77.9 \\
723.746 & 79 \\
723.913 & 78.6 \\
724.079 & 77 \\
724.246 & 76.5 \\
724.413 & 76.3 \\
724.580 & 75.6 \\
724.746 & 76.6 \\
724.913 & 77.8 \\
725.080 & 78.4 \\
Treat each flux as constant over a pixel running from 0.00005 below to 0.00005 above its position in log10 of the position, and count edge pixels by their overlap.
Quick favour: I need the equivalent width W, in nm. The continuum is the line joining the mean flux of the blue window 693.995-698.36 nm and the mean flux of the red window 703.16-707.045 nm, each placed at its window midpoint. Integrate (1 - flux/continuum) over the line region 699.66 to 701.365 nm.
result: 0.053 nm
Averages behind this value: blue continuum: 82.6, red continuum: 75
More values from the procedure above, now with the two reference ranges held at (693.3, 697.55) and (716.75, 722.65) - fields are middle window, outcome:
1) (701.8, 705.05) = 0.27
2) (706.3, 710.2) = 0.29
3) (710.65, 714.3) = 0.10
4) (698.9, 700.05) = 0.05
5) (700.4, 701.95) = 0.12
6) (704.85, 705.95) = 0.09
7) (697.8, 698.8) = 0.02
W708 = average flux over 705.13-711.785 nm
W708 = 75.2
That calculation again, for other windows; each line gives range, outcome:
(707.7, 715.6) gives 76.8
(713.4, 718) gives 79.3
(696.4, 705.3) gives 77.3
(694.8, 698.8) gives 82.3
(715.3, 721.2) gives 79.2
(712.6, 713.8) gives 78.4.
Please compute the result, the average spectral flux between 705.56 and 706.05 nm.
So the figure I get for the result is 73.8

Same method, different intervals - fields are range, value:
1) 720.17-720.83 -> 78.3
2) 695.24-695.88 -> 84.5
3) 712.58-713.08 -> 77.3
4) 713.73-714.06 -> 78.6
